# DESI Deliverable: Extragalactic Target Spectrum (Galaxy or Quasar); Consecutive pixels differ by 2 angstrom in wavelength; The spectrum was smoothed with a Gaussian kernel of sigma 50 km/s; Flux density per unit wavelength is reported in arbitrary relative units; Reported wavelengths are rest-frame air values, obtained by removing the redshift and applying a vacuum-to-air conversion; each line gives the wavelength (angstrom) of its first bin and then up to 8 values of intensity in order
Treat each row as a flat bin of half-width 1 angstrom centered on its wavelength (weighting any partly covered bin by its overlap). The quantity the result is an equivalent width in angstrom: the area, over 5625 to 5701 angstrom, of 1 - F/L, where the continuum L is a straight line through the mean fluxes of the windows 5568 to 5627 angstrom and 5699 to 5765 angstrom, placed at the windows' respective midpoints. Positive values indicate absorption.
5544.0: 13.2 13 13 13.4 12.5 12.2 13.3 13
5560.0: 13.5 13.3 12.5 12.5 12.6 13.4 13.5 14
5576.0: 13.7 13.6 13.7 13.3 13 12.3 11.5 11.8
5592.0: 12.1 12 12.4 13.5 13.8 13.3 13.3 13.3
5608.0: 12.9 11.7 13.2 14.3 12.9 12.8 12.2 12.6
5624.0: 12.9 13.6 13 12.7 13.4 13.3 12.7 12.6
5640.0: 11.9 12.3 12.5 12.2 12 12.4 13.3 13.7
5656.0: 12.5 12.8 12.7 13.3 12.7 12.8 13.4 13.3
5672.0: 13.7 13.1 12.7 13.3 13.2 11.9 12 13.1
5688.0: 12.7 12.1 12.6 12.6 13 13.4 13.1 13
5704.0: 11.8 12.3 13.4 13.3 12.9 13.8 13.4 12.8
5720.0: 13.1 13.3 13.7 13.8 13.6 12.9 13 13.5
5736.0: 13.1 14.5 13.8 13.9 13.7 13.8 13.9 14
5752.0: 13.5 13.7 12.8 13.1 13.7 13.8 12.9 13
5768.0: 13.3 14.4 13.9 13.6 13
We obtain 1.92 angstrom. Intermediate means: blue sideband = 13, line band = 12.8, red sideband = 13.4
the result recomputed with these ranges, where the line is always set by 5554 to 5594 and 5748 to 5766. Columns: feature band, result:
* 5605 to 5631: 0.2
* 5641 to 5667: 0.9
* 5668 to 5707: 1.3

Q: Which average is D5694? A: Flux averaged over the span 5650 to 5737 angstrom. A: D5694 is 13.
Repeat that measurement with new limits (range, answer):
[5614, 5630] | 12.9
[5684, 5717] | 12.9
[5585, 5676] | 12.8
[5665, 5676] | 13.2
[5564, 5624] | 12.9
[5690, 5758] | 13.3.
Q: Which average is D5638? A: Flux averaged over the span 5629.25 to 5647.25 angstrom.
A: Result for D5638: 12.6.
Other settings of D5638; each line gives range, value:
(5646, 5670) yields 12.9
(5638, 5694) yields 12.7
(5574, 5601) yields 12.9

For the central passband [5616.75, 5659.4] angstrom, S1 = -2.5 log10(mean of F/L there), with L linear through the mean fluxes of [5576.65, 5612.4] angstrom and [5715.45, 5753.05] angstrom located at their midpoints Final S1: 0.03 mag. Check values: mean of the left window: 12.8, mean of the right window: 13.5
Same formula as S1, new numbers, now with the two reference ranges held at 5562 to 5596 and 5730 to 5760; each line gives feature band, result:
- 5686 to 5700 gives 0.046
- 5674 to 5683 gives 0.039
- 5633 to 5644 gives 0.047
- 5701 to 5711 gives 0.053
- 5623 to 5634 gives -0.006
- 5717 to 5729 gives 0.008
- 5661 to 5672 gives 0.006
